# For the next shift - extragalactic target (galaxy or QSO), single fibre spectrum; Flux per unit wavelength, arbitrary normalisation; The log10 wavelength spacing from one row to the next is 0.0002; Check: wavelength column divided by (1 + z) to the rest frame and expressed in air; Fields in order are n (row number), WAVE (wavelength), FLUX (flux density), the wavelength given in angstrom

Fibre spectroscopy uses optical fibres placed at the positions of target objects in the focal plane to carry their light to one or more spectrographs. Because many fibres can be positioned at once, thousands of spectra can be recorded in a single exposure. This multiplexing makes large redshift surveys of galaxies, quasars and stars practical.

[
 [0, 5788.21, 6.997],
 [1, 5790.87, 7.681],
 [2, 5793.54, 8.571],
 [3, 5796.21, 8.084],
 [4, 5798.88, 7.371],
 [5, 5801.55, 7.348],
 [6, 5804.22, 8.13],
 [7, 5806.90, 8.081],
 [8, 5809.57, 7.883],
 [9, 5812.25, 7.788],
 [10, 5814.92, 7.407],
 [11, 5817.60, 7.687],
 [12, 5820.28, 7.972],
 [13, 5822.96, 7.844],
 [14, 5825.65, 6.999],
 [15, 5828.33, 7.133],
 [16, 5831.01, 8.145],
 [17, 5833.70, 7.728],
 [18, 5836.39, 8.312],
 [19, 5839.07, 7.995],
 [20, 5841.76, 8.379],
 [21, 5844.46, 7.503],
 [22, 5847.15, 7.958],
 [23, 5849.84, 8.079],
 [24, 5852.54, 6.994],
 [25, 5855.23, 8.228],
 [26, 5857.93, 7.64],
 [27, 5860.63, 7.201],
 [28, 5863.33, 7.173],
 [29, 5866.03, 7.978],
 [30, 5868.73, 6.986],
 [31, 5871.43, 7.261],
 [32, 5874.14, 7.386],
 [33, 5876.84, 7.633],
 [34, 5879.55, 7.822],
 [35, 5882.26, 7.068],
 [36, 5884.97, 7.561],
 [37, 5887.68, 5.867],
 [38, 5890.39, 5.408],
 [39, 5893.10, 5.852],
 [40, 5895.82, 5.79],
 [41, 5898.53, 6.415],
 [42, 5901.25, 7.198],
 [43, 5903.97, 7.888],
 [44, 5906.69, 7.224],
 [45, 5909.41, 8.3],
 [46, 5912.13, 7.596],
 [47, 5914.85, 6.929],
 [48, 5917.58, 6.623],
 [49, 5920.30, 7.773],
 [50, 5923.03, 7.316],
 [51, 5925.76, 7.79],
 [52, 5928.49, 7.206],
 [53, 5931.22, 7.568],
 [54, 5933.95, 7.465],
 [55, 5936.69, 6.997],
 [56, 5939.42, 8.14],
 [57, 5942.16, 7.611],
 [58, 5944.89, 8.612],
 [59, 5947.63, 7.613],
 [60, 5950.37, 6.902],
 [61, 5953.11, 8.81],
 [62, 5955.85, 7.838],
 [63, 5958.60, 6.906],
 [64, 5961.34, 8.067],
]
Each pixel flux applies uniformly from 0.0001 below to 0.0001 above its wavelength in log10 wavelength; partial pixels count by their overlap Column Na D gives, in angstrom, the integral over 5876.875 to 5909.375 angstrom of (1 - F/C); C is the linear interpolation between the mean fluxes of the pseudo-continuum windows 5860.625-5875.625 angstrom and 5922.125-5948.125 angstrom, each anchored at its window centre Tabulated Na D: 2.7 angstrom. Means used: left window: 7.35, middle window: 6.84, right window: 7.64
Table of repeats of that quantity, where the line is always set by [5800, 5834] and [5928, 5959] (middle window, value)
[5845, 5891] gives 2.1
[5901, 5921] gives 0.6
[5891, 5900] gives 2.0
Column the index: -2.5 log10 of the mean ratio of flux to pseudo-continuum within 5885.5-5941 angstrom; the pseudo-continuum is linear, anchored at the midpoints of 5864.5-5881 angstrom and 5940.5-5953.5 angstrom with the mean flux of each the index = 0.09 mag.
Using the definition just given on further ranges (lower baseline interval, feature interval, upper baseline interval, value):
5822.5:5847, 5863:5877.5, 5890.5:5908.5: -0.035 mag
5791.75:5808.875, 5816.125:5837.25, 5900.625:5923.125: 0.014 mag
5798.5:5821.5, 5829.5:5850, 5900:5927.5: -0.046 mag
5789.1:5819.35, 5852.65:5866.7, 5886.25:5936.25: -0.025 mag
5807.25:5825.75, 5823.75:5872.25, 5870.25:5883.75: -0.012 mag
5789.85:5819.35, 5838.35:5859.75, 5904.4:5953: -0.014 mag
